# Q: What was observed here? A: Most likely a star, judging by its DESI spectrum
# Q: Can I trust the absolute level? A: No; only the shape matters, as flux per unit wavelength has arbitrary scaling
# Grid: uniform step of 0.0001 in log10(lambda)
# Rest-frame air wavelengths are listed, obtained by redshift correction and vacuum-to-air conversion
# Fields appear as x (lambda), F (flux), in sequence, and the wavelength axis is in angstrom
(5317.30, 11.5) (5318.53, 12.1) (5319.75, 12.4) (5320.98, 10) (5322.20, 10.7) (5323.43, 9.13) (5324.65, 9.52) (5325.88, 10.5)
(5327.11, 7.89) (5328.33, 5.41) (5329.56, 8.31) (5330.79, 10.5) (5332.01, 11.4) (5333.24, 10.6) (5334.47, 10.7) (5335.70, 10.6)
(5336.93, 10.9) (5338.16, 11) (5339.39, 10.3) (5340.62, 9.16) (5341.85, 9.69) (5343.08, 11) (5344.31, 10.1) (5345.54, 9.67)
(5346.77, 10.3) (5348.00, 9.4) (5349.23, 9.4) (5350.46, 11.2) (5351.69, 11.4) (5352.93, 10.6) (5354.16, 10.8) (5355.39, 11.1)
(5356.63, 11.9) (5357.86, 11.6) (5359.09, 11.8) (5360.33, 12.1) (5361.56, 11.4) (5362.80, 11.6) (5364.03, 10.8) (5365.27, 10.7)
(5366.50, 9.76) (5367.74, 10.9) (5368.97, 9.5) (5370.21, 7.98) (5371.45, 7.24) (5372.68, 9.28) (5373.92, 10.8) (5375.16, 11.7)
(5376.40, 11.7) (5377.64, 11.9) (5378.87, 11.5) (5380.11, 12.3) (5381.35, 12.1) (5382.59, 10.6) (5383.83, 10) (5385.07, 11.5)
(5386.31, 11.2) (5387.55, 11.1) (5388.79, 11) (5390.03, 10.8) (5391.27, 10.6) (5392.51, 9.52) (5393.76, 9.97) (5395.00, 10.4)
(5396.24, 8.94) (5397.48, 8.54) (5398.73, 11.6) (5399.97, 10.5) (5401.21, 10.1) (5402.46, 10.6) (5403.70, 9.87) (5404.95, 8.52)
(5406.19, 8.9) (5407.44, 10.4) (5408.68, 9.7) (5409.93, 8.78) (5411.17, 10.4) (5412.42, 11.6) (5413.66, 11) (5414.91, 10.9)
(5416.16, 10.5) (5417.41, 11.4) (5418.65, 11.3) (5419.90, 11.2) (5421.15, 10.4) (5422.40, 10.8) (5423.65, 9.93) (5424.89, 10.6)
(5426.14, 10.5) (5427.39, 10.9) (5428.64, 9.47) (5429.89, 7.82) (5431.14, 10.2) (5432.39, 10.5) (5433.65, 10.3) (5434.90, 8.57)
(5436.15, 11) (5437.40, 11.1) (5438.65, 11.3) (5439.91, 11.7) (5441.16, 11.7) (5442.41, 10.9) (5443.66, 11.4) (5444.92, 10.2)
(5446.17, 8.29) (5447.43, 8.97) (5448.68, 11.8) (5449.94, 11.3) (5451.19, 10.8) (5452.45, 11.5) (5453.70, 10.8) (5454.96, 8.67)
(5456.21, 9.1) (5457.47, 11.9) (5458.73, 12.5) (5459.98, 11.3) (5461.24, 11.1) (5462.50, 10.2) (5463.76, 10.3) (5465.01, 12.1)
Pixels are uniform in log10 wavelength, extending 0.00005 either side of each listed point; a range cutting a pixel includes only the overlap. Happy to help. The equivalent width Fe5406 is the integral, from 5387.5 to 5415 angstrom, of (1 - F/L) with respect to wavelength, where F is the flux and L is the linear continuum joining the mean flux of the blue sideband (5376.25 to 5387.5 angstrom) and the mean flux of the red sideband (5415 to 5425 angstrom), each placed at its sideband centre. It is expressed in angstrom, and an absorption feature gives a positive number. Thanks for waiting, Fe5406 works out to 2.4 angstrom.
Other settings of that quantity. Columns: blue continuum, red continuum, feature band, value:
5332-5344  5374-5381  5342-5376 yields 1.9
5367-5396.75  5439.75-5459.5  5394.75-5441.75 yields 1.4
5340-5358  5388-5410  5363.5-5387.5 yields -1.0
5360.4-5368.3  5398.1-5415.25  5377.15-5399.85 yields -0.5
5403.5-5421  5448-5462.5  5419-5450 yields 0.6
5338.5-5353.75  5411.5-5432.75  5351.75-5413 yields -1.1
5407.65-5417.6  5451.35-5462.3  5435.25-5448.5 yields 0.1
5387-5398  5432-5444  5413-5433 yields 0.2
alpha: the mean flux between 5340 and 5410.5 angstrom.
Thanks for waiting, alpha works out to 10.4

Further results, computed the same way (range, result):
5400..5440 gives 10.3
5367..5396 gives 10.6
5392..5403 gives 10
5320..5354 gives 10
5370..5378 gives 10.1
